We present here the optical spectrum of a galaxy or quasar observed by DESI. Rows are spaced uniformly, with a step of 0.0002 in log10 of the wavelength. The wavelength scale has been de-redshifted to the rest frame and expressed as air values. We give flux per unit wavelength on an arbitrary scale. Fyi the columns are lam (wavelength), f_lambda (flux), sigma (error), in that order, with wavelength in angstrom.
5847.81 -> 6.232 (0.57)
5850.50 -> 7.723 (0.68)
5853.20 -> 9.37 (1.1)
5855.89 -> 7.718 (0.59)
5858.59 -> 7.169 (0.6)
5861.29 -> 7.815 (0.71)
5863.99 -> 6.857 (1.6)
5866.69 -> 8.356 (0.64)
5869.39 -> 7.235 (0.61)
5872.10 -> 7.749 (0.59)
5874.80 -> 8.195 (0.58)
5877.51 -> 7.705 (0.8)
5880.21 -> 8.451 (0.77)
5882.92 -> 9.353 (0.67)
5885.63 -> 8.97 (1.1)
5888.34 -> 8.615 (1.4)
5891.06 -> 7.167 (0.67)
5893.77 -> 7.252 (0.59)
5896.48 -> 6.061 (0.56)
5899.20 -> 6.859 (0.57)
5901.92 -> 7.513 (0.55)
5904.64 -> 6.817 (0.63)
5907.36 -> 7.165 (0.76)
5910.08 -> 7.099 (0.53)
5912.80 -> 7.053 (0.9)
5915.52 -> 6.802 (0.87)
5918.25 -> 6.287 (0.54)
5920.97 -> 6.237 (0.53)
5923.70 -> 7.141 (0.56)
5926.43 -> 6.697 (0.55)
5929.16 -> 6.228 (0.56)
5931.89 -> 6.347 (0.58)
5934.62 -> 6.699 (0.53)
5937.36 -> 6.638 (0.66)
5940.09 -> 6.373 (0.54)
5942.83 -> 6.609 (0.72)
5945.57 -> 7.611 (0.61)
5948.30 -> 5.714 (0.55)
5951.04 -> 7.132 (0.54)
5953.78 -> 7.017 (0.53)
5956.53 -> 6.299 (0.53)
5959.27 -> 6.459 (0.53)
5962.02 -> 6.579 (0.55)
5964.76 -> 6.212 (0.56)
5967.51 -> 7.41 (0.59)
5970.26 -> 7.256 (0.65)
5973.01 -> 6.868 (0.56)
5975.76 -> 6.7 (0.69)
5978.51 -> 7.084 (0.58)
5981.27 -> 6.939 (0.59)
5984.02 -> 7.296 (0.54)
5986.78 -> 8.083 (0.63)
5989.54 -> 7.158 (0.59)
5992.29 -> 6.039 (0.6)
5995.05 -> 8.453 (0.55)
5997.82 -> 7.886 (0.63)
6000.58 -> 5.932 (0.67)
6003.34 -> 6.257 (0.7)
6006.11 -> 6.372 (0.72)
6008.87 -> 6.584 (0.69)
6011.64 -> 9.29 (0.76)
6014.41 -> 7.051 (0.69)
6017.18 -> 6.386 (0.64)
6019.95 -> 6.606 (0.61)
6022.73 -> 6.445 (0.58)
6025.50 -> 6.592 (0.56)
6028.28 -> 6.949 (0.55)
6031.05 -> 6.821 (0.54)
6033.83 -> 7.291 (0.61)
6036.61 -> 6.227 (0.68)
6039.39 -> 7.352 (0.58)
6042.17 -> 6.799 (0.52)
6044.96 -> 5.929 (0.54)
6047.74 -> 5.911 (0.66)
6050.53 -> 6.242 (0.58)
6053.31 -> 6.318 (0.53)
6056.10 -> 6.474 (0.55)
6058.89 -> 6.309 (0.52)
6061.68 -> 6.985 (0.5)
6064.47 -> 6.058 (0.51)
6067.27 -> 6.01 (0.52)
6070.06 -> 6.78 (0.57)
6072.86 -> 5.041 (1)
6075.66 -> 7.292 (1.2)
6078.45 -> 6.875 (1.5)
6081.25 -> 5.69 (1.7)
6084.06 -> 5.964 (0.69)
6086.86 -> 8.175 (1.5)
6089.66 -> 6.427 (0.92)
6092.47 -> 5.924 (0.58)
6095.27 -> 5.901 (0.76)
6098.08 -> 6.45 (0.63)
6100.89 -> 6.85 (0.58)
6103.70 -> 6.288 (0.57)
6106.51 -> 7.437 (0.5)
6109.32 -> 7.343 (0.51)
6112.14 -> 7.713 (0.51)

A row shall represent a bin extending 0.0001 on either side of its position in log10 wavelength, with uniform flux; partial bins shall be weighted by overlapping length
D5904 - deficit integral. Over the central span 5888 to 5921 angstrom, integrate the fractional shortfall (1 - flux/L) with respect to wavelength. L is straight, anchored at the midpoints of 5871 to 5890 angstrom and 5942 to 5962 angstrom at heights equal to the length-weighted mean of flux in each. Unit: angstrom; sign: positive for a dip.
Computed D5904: 3.7 angstrom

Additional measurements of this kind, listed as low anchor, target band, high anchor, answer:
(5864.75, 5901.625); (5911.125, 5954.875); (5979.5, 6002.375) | 5.1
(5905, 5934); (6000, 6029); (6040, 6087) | -1.4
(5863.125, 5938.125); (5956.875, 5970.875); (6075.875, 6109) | 0.7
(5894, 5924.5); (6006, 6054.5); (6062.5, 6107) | -1.4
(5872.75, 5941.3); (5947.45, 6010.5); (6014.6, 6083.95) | -0.5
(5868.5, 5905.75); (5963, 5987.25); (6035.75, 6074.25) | -0.2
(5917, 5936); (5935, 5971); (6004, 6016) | 0.2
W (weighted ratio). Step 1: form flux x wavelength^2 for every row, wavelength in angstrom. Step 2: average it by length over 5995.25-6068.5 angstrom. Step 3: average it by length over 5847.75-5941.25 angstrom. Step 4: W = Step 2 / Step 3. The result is 0.96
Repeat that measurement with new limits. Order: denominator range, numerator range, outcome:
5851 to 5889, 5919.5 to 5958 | 0.84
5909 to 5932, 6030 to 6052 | 1.03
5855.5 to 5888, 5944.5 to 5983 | 0.88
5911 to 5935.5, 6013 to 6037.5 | 1.05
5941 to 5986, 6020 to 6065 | 0.98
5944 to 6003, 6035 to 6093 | 0.95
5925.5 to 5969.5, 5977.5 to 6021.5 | 1.09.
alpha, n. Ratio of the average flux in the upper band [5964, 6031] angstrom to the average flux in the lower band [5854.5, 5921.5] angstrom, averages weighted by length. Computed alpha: 0.94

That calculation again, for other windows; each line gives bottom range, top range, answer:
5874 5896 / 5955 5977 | 0.83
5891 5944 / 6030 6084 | 0.95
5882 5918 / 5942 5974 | 0.92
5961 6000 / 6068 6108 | 0.91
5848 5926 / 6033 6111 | 0.87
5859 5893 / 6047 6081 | 0.79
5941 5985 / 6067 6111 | 0.96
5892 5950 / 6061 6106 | 0.96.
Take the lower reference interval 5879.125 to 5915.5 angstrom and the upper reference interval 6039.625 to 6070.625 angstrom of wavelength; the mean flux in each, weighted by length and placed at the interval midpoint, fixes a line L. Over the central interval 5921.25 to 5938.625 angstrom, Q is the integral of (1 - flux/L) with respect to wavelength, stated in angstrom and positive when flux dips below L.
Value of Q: 1.6 angstrom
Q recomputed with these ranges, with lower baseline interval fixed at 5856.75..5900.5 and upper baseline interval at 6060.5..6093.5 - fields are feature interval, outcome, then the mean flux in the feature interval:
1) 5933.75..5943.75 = 1.05 angstrom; 6.57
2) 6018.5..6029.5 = 0.23 angstrom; 6.64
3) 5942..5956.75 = 1.03 angstrom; 6.77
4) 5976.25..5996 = -0.59 angstrom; 7.24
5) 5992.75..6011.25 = -0.18 angstrom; 7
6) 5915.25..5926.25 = 1.26 angstrom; 6.61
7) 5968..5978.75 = 0.17 angstrom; 7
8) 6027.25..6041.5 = -0.44 angstrom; 6.92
